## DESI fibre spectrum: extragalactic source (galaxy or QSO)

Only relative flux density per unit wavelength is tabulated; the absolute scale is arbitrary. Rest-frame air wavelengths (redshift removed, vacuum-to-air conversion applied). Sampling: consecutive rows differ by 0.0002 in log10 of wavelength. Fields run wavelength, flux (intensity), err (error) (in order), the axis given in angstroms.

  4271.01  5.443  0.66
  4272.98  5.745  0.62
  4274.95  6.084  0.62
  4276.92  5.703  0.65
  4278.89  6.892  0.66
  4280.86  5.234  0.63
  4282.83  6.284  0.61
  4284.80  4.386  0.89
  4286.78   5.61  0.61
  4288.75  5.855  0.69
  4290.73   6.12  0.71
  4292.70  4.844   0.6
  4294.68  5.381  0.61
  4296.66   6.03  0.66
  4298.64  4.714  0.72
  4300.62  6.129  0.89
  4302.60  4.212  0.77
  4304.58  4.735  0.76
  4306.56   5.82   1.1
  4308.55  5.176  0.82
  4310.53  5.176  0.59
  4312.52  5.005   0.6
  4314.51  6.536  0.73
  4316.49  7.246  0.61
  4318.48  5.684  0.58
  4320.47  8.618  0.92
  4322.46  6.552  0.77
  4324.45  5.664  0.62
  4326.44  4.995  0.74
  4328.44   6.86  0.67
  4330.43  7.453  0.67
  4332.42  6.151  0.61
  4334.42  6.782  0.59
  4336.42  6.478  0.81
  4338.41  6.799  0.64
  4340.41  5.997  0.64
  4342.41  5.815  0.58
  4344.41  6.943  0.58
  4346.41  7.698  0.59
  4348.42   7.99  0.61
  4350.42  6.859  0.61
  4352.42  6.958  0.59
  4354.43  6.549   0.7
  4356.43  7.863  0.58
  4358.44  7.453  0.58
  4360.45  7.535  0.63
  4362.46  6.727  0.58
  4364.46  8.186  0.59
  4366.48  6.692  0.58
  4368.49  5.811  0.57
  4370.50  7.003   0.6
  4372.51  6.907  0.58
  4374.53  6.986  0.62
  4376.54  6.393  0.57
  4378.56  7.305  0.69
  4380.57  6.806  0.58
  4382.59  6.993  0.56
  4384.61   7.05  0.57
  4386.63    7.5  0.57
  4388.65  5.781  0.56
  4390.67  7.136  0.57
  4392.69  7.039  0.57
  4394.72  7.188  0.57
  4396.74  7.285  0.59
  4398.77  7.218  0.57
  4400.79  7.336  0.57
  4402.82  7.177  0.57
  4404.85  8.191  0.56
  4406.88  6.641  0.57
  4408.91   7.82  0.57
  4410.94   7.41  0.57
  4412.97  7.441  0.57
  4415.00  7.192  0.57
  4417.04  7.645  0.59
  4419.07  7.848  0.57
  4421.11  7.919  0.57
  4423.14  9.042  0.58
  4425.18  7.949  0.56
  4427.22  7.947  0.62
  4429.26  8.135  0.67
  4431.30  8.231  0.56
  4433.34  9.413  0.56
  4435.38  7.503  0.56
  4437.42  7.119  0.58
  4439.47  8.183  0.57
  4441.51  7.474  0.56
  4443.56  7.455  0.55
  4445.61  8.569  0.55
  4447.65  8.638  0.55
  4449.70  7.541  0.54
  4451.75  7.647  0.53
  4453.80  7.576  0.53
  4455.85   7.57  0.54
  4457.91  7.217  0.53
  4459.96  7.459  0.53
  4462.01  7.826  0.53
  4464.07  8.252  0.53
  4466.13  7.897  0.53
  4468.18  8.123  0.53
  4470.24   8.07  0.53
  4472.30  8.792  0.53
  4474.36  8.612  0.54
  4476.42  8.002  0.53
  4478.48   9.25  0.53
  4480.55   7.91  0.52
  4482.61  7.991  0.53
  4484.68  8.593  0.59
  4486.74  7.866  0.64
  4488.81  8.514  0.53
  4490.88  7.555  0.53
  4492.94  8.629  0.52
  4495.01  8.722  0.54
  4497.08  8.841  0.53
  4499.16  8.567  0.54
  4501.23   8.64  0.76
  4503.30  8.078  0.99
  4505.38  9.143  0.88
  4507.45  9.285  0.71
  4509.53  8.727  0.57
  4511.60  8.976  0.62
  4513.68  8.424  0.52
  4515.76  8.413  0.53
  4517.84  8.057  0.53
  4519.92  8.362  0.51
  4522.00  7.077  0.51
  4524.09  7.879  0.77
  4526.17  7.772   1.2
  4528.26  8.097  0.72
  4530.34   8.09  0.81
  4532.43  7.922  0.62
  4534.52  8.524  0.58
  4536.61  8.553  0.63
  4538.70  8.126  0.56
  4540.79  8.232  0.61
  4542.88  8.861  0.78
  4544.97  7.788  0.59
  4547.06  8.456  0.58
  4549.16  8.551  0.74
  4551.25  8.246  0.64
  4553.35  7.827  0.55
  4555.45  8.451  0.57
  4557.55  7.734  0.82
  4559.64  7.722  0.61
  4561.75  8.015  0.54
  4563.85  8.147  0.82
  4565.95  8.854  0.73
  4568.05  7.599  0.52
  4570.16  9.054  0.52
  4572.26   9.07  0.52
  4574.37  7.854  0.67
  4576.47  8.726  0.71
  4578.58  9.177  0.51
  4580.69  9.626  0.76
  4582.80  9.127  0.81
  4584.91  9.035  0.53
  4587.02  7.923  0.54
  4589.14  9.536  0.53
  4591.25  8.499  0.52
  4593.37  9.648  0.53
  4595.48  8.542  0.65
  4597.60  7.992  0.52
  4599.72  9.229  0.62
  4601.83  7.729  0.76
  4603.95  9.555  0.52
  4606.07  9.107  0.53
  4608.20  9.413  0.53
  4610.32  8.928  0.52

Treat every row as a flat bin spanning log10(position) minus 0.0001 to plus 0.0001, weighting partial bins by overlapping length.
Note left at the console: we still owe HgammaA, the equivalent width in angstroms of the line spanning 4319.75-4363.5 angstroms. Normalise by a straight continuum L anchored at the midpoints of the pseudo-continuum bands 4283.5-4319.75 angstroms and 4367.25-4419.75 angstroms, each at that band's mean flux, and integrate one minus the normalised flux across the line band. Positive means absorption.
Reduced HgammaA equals -4.5 angstroms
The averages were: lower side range 5.51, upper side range 7.11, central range 6.84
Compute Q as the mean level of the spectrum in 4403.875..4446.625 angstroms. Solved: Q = 7.86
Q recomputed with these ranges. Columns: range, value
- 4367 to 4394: 6.83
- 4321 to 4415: 6.96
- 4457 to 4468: 7.77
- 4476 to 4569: 8.29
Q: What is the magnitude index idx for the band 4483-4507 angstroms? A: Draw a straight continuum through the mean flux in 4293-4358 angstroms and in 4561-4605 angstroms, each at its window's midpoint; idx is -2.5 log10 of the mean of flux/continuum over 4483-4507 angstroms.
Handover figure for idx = -0.08 mag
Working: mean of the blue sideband 6.27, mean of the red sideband 8.72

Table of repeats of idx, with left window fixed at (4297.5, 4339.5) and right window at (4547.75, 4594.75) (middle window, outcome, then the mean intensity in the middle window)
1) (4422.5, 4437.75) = -0.147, 8.19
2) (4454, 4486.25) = -0.074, 8.09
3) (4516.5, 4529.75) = 0.026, 7.89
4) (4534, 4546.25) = -0.012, 8.35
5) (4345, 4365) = -0.150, 7.36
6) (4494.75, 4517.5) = -0.102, 8.69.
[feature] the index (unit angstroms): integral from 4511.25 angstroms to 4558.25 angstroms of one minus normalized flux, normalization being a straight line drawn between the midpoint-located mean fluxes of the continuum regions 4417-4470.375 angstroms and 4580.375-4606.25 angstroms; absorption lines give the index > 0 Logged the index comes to 1.74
